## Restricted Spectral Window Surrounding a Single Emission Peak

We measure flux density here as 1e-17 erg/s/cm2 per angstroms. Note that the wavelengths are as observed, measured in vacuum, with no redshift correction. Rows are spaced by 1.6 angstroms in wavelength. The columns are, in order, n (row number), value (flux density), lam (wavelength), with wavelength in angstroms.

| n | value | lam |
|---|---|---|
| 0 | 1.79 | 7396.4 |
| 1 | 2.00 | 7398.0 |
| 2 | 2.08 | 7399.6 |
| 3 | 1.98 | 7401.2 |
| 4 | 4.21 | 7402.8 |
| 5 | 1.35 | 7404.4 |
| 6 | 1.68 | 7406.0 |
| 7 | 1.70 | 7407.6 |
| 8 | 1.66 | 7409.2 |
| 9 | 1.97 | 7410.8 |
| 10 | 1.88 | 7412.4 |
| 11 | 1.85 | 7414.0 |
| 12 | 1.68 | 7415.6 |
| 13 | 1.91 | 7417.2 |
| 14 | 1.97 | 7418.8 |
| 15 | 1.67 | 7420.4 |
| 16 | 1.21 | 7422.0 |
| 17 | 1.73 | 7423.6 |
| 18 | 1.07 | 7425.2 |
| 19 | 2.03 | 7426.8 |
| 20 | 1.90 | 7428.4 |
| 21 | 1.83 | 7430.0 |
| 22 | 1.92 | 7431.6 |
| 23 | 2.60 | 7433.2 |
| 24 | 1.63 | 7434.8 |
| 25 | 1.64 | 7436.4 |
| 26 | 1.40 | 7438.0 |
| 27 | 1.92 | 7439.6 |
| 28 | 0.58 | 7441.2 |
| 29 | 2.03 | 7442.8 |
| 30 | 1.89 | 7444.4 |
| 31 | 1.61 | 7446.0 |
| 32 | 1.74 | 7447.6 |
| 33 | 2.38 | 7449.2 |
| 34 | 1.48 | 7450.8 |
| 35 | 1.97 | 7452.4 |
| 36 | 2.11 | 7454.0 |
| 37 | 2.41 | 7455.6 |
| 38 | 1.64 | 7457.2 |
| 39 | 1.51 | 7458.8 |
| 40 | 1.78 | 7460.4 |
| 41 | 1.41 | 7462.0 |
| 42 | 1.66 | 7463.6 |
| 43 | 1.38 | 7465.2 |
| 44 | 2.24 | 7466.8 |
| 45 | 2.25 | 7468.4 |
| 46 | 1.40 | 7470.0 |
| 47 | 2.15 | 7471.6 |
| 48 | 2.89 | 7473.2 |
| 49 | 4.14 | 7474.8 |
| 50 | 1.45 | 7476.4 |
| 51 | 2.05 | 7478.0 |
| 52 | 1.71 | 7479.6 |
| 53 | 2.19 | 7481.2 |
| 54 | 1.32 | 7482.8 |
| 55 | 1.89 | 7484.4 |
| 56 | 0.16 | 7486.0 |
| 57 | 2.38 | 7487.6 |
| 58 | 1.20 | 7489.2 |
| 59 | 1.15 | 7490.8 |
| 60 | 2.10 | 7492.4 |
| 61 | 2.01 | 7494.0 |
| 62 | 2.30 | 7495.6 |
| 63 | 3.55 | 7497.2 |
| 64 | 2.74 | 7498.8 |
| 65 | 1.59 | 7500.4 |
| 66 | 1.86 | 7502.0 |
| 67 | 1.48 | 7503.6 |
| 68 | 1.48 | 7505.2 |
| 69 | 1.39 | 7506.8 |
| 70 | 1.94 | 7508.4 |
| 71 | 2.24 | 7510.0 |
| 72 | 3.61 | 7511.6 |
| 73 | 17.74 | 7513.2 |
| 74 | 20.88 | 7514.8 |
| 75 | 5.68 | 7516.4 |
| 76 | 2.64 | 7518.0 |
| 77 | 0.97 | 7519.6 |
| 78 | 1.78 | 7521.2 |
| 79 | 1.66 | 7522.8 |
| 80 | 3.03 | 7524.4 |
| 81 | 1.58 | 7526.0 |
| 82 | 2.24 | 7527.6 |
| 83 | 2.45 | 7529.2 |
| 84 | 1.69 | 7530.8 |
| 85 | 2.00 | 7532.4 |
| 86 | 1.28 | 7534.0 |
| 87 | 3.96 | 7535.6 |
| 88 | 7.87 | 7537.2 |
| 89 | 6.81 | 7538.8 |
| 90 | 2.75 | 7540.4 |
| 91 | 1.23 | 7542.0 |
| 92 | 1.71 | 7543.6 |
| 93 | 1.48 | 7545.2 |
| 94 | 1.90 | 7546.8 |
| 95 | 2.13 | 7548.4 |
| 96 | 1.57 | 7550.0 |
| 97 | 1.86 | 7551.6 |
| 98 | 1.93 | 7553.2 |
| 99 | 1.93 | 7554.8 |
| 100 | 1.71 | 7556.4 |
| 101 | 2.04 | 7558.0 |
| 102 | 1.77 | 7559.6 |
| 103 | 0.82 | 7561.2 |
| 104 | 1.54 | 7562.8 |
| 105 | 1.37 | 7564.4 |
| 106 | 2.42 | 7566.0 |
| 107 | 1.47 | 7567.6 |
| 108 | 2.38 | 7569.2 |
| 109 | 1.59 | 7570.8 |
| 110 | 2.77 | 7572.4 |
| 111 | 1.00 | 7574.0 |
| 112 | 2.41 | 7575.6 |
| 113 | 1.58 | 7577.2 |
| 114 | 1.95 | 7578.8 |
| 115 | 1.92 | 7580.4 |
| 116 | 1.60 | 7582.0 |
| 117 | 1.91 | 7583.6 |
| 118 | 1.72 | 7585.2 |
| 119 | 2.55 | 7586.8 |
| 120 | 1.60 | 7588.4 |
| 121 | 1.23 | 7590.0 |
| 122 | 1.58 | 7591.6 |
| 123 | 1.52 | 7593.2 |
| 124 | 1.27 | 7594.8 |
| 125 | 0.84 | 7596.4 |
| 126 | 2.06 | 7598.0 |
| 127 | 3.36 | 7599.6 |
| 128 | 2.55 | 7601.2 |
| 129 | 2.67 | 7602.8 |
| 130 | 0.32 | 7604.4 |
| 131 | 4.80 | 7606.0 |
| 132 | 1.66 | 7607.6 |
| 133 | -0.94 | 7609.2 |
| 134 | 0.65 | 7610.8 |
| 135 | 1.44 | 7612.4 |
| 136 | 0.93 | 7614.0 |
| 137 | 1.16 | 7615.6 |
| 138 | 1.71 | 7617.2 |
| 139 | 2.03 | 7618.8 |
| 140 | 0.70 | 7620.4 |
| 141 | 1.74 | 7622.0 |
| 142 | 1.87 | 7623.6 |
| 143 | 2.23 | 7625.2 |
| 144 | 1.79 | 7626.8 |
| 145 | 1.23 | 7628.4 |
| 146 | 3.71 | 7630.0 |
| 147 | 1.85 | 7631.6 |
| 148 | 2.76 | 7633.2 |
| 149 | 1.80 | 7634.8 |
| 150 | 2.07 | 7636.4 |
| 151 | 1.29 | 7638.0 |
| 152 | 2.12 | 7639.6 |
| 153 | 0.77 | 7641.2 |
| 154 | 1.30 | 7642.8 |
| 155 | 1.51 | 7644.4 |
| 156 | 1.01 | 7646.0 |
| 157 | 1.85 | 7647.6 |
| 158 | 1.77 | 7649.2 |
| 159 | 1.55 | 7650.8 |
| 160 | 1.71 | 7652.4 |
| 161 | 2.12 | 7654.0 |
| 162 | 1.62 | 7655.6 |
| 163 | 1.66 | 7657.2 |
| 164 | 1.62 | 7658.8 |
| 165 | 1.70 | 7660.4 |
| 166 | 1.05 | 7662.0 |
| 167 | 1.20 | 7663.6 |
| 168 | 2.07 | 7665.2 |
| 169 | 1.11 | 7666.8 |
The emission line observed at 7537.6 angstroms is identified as [N II] 6583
